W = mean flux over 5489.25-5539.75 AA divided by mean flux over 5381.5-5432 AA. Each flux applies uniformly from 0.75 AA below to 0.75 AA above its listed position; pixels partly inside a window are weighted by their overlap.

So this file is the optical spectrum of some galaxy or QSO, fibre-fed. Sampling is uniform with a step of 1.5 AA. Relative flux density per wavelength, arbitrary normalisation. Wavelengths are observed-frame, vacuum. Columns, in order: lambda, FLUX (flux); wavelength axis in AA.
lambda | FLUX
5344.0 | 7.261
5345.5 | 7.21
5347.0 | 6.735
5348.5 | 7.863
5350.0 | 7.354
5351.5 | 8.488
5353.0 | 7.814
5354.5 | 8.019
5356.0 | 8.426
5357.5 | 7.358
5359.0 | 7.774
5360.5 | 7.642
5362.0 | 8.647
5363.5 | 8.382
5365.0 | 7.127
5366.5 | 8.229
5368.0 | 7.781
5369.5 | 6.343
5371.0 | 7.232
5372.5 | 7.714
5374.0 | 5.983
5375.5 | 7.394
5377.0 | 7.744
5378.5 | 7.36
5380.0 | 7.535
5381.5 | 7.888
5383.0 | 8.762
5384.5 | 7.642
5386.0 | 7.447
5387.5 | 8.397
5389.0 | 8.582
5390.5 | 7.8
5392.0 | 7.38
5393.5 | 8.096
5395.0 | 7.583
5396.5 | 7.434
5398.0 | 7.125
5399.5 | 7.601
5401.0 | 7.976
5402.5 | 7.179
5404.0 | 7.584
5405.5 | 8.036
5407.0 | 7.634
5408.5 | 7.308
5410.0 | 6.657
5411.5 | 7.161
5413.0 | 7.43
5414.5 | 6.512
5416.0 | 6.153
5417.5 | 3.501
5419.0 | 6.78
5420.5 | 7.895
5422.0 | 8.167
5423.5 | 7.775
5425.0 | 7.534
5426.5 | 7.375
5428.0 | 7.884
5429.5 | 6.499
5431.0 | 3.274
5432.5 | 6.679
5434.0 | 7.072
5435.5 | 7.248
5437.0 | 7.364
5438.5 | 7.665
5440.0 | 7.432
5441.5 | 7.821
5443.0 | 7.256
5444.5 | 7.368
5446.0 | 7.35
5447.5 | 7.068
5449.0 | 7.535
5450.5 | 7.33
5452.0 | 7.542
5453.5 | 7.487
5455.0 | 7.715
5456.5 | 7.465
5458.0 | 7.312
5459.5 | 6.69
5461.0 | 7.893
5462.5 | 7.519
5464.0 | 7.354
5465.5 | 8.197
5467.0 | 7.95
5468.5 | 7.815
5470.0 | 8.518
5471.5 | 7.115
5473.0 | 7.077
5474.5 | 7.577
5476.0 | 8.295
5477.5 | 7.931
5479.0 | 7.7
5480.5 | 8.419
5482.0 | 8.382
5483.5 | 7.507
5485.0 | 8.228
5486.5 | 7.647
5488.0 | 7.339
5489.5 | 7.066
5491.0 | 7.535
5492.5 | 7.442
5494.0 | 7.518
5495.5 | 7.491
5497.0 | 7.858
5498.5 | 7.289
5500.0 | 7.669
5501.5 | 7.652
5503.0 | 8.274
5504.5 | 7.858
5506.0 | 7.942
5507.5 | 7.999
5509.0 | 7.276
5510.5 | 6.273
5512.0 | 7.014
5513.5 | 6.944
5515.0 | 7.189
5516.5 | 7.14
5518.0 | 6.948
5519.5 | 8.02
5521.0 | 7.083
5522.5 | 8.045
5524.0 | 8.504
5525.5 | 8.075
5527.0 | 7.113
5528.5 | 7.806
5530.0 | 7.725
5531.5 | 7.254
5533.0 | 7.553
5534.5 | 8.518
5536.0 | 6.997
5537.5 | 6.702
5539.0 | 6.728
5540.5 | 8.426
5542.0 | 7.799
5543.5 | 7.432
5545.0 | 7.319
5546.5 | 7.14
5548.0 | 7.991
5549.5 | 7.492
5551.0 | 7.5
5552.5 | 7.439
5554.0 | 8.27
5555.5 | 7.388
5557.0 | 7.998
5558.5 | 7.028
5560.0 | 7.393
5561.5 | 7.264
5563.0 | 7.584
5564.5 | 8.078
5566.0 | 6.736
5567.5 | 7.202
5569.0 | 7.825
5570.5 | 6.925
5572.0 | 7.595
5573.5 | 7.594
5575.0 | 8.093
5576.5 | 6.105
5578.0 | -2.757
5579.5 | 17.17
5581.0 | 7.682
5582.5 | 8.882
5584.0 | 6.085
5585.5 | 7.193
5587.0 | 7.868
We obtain 1.0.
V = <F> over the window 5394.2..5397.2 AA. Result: 7.52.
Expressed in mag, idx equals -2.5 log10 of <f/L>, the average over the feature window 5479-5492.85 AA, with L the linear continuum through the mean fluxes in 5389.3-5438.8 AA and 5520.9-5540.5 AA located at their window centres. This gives -0.05 mag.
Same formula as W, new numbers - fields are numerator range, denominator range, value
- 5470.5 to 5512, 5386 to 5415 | 1.01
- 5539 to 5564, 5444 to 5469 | 1.01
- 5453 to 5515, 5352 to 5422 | 1.02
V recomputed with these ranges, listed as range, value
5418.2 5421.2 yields 7.26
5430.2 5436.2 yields 6.06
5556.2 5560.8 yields 7.47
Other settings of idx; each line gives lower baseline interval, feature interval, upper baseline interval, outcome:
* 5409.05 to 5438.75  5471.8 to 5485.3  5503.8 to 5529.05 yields -0.09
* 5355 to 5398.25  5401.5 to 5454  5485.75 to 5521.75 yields 0.07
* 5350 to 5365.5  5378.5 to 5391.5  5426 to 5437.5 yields -0.07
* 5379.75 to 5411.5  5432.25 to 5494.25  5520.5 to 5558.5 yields 0.01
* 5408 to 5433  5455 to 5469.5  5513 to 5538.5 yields -0.08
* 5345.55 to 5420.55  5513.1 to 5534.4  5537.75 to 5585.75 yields -0.02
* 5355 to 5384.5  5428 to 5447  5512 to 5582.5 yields 0.09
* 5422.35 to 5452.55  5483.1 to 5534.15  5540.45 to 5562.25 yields -0.02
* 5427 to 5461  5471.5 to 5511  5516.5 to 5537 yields -0.03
